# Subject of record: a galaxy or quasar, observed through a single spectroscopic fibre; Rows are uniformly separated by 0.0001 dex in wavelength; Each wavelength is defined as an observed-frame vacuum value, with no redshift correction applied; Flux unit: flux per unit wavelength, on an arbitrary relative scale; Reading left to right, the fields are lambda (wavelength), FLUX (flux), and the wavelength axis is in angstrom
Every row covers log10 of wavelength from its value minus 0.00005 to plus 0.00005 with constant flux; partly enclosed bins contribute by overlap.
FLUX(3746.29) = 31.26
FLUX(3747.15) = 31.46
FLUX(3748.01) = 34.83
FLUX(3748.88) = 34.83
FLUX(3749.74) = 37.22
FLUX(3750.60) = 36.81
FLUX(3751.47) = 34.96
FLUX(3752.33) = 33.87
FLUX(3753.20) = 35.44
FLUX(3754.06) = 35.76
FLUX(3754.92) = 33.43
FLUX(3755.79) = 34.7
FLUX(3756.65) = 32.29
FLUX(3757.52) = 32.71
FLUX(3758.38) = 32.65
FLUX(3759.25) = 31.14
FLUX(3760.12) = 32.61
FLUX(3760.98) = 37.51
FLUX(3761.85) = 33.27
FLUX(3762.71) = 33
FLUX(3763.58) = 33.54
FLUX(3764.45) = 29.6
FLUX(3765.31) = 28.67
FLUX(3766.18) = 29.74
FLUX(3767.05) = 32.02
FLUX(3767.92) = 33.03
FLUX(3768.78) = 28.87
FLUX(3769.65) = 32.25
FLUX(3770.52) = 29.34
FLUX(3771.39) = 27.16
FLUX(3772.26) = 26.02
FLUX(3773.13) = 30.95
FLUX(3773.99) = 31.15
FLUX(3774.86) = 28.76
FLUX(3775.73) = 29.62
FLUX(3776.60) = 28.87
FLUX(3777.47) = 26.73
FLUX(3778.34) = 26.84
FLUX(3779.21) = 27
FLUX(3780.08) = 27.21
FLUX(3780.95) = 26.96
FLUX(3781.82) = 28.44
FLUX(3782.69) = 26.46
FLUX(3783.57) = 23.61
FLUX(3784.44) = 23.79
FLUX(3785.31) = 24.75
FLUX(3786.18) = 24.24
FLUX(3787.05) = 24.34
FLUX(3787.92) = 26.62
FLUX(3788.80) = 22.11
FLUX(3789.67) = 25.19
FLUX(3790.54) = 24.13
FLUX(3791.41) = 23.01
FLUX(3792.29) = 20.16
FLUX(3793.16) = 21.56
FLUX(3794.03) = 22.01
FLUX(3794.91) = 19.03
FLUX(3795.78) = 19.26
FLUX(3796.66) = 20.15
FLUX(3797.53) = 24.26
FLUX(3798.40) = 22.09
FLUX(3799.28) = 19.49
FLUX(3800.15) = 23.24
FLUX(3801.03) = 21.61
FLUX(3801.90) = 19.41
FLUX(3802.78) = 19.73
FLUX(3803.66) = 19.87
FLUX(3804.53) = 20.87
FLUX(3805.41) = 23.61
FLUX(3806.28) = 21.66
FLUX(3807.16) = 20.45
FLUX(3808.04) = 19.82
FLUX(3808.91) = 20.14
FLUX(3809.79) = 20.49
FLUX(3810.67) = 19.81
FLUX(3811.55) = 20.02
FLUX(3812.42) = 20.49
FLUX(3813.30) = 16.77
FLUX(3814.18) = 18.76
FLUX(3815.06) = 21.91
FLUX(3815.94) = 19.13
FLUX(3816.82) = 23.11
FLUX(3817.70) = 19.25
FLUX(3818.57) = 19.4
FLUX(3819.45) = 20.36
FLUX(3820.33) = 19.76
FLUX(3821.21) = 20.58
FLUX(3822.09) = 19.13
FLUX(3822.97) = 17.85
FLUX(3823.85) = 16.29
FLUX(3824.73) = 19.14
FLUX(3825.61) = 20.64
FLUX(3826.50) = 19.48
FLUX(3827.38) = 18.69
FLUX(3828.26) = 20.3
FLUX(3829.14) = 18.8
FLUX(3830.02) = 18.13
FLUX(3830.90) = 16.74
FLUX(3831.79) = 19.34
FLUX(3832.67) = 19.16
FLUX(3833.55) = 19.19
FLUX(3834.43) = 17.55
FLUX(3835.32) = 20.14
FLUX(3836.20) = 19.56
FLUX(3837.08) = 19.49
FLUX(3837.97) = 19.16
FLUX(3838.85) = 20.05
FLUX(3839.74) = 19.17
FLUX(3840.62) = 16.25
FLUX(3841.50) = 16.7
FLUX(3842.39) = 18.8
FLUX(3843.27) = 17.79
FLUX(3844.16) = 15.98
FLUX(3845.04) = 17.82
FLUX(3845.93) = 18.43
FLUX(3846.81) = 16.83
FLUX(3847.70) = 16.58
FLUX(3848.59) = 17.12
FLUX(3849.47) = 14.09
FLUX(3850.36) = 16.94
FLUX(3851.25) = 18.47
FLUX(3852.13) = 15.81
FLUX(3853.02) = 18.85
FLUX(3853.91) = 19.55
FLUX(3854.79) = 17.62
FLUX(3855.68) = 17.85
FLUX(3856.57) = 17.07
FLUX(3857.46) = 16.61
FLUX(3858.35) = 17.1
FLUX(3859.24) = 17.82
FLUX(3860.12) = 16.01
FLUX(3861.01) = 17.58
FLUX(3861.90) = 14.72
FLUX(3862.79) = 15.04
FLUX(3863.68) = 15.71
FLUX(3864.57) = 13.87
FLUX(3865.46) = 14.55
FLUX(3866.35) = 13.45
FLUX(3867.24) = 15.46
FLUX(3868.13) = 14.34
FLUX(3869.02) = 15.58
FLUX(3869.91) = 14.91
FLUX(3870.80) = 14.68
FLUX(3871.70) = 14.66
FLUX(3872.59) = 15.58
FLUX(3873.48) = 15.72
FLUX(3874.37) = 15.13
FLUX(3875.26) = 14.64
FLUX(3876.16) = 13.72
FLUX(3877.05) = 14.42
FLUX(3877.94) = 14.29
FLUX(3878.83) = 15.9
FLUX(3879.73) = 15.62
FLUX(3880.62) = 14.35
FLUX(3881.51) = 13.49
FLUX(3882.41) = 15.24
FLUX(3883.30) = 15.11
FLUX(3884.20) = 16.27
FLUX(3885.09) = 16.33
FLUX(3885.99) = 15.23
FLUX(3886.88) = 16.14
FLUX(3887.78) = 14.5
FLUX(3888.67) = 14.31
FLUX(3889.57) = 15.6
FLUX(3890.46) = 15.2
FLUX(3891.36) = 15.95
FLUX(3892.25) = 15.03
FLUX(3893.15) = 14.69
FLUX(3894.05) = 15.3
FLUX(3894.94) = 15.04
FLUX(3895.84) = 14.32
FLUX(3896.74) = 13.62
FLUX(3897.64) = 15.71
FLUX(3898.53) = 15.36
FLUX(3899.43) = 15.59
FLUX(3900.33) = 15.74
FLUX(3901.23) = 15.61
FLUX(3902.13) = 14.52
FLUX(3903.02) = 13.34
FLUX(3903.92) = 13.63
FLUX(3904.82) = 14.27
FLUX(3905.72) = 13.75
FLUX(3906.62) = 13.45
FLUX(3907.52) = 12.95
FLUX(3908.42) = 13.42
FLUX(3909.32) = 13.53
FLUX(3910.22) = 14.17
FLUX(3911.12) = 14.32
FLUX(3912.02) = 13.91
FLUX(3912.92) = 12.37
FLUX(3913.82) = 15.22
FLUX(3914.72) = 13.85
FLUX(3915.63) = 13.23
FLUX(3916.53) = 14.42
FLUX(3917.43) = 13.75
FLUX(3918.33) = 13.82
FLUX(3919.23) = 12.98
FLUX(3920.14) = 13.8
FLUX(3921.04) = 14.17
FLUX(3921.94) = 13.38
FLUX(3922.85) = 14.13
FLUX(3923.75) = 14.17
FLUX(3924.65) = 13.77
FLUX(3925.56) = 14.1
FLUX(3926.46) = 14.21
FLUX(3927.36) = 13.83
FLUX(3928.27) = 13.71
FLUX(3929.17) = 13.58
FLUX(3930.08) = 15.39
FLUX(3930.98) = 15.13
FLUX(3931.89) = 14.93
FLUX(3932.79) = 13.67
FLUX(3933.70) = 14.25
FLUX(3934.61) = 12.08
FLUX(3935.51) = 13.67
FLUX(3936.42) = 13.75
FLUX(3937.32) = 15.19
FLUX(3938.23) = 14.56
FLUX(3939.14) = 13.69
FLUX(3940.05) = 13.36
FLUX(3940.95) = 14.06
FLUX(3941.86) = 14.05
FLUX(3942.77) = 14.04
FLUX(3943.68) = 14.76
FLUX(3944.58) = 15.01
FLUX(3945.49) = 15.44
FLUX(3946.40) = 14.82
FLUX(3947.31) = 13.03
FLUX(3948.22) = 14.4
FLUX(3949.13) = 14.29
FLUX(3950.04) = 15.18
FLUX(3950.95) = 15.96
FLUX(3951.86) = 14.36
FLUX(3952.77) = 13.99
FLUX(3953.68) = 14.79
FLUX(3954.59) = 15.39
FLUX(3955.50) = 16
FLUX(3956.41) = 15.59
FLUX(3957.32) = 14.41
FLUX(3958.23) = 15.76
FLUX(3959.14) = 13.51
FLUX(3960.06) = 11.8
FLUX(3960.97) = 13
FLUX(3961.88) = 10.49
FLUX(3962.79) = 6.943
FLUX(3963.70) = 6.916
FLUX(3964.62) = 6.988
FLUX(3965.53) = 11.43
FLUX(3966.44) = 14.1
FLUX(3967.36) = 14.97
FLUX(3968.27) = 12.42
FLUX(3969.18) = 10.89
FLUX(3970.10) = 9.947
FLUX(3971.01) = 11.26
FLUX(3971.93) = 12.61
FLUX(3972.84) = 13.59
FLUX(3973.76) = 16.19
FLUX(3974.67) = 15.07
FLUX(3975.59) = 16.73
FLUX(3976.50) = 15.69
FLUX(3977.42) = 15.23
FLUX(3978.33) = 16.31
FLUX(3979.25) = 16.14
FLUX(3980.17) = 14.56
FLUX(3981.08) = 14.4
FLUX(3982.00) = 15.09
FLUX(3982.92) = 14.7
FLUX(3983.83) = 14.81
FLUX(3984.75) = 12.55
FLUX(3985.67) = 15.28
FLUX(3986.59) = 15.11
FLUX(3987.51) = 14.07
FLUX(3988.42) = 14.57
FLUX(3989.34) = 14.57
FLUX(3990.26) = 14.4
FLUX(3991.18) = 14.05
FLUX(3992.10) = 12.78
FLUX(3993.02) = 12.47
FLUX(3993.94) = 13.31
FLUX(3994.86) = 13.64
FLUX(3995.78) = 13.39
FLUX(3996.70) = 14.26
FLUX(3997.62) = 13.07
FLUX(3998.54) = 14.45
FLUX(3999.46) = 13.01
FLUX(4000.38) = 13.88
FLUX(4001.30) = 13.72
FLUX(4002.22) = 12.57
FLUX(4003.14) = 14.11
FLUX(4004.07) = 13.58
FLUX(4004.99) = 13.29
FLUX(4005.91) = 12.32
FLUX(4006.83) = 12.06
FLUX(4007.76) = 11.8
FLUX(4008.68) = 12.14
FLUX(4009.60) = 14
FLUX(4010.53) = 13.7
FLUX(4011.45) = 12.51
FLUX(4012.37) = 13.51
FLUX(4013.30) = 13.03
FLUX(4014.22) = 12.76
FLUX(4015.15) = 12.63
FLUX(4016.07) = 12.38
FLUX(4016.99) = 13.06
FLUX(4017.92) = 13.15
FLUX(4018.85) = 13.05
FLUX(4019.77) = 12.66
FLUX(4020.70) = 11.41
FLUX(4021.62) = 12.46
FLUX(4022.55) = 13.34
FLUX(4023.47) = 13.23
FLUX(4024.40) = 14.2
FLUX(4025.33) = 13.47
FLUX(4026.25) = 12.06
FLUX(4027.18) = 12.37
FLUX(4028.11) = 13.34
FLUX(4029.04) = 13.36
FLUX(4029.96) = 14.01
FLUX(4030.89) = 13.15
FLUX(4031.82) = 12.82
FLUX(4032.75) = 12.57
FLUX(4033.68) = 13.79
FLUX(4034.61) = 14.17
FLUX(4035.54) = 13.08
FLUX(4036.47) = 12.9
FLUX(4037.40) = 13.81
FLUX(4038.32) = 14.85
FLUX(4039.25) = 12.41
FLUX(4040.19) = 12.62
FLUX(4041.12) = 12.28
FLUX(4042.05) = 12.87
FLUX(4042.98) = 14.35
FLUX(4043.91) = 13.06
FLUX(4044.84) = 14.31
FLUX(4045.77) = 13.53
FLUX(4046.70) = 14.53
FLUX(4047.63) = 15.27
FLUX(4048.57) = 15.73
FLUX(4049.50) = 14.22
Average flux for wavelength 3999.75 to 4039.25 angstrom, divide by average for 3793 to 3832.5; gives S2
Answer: 0.65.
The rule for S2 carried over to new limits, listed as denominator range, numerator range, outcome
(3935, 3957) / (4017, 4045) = 0.90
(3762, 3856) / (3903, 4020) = 0.62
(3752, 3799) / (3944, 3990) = 0.49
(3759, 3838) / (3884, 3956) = 0.61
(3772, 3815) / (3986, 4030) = 0.57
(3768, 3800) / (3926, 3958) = 0.57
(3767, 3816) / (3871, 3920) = 0.61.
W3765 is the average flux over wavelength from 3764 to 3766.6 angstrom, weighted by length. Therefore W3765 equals 29.4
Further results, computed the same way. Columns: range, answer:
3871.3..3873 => 15.1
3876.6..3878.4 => 14.4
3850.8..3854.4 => 18.2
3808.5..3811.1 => 20.1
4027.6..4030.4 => 13.6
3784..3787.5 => 24.3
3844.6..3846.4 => 18.1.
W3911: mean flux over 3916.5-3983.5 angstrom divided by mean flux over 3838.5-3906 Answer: 0.88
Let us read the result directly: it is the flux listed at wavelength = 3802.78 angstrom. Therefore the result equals 19.73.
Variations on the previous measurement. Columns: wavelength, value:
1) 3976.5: 15.69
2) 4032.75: 12.57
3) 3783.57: 23.61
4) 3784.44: 23.79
